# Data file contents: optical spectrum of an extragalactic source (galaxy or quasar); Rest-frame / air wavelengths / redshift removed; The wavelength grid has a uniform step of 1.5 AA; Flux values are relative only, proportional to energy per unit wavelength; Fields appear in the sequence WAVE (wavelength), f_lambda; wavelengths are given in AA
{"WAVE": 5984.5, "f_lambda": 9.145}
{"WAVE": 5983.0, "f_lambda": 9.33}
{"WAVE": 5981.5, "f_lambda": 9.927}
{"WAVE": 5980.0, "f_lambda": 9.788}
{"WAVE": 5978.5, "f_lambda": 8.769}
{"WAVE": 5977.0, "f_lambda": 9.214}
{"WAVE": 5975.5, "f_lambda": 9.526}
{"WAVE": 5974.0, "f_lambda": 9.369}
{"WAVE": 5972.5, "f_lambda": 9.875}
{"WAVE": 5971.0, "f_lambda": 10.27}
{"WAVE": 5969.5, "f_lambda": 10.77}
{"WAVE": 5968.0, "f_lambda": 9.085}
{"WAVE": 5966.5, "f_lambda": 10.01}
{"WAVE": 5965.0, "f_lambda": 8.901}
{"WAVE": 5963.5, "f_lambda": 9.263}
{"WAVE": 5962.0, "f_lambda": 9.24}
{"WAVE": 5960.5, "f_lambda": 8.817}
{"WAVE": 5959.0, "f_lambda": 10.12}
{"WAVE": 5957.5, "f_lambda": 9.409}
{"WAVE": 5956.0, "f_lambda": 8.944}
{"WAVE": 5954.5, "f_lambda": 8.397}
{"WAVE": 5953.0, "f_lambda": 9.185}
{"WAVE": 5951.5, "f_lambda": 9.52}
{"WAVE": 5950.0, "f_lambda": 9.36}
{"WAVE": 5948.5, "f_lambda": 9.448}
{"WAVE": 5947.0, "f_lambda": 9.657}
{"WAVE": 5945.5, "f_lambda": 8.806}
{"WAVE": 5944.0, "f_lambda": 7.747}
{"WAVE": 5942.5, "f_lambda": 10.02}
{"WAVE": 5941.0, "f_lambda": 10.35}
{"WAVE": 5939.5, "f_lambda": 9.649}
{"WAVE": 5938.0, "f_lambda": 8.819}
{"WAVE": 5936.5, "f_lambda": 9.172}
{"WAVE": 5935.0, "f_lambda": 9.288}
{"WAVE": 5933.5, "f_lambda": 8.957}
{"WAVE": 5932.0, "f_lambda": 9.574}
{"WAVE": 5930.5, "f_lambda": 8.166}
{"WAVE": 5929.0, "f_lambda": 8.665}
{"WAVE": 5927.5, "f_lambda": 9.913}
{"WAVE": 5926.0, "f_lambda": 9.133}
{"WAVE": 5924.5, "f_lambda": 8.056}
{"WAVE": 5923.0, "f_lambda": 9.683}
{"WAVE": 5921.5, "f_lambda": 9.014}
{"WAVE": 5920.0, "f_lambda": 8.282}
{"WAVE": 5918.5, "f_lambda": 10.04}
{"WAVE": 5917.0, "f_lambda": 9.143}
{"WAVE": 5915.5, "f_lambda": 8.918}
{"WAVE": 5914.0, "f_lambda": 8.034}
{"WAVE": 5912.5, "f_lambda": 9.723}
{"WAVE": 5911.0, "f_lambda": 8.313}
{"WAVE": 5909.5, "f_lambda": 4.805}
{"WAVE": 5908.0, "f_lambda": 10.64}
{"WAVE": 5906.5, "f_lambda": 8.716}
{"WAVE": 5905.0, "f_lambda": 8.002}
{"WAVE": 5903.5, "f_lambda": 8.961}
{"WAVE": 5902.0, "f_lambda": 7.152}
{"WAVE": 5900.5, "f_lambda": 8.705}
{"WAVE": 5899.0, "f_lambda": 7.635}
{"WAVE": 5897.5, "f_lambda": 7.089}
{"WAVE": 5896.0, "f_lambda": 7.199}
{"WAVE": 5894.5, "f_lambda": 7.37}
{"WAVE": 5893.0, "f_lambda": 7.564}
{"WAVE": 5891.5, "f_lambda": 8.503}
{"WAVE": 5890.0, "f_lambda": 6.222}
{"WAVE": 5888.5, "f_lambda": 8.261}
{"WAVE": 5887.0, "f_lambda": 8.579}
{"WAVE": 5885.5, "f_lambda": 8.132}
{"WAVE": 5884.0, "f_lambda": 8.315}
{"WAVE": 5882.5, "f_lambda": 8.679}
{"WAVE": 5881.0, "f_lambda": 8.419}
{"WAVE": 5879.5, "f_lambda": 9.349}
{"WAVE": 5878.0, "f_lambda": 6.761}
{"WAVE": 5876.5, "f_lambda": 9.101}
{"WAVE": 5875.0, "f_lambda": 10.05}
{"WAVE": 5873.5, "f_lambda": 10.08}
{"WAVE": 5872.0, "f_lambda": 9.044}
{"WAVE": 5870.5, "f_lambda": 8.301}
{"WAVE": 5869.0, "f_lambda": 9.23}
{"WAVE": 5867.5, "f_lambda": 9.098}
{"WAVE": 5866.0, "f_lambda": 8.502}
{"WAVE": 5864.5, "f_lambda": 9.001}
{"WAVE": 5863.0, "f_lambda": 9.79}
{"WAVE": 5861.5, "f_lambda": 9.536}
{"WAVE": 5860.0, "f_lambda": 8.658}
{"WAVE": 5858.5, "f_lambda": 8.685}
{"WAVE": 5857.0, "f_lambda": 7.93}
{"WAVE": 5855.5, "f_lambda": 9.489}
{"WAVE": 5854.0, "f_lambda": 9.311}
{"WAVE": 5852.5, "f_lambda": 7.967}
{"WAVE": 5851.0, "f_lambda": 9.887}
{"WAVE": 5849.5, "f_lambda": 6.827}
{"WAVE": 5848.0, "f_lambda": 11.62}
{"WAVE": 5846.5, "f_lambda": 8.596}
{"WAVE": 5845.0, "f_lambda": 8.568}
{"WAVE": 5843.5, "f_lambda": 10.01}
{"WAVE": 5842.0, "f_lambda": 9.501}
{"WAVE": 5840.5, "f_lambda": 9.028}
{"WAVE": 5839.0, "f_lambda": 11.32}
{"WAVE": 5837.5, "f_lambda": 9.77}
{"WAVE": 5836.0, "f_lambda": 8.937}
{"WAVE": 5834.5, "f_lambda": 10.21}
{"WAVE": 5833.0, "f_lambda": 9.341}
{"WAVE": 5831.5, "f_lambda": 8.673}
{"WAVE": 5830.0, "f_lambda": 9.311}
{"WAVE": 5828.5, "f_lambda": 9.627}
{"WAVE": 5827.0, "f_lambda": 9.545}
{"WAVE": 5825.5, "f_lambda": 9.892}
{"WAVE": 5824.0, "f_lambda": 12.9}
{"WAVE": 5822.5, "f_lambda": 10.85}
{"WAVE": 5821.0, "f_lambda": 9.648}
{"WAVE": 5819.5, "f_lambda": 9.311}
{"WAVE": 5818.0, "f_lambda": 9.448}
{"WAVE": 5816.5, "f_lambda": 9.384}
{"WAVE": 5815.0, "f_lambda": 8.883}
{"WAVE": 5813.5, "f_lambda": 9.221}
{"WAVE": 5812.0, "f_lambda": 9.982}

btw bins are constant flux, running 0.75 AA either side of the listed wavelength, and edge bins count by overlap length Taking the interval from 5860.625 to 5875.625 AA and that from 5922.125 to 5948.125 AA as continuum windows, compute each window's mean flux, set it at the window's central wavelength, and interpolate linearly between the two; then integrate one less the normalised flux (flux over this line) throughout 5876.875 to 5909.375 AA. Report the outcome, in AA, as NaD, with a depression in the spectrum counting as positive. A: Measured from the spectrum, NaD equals 4.1 AA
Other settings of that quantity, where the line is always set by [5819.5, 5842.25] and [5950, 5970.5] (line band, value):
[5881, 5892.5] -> 1.9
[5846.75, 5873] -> 2.1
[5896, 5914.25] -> 2.8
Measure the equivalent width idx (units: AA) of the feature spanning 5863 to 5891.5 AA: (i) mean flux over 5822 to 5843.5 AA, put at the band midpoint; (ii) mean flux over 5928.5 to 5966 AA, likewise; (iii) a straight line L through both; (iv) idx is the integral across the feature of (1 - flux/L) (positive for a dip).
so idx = 2.9 AA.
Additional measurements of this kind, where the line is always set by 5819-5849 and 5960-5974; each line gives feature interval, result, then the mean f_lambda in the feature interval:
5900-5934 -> 3.3 AA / 8.72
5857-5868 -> 0.9 AA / 8.96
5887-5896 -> 1.9 AA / 7.63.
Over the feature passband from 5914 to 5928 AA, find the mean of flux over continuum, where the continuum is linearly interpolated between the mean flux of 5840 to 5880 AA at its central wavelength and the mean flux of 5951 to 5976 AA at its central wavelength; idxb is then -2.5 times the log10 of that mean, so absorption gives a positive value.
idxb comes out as 0.03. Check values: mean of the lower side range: 9.03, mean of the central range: 9.06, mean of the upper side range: 9.45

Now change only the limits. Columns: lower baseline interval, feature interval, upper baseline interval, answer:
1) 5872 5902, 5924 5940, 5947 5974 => -0.01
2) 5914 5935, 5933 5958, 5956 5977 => 0.01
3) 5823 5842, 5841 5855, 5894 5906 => 0.03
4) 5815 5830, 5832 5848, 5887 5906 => -0.02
